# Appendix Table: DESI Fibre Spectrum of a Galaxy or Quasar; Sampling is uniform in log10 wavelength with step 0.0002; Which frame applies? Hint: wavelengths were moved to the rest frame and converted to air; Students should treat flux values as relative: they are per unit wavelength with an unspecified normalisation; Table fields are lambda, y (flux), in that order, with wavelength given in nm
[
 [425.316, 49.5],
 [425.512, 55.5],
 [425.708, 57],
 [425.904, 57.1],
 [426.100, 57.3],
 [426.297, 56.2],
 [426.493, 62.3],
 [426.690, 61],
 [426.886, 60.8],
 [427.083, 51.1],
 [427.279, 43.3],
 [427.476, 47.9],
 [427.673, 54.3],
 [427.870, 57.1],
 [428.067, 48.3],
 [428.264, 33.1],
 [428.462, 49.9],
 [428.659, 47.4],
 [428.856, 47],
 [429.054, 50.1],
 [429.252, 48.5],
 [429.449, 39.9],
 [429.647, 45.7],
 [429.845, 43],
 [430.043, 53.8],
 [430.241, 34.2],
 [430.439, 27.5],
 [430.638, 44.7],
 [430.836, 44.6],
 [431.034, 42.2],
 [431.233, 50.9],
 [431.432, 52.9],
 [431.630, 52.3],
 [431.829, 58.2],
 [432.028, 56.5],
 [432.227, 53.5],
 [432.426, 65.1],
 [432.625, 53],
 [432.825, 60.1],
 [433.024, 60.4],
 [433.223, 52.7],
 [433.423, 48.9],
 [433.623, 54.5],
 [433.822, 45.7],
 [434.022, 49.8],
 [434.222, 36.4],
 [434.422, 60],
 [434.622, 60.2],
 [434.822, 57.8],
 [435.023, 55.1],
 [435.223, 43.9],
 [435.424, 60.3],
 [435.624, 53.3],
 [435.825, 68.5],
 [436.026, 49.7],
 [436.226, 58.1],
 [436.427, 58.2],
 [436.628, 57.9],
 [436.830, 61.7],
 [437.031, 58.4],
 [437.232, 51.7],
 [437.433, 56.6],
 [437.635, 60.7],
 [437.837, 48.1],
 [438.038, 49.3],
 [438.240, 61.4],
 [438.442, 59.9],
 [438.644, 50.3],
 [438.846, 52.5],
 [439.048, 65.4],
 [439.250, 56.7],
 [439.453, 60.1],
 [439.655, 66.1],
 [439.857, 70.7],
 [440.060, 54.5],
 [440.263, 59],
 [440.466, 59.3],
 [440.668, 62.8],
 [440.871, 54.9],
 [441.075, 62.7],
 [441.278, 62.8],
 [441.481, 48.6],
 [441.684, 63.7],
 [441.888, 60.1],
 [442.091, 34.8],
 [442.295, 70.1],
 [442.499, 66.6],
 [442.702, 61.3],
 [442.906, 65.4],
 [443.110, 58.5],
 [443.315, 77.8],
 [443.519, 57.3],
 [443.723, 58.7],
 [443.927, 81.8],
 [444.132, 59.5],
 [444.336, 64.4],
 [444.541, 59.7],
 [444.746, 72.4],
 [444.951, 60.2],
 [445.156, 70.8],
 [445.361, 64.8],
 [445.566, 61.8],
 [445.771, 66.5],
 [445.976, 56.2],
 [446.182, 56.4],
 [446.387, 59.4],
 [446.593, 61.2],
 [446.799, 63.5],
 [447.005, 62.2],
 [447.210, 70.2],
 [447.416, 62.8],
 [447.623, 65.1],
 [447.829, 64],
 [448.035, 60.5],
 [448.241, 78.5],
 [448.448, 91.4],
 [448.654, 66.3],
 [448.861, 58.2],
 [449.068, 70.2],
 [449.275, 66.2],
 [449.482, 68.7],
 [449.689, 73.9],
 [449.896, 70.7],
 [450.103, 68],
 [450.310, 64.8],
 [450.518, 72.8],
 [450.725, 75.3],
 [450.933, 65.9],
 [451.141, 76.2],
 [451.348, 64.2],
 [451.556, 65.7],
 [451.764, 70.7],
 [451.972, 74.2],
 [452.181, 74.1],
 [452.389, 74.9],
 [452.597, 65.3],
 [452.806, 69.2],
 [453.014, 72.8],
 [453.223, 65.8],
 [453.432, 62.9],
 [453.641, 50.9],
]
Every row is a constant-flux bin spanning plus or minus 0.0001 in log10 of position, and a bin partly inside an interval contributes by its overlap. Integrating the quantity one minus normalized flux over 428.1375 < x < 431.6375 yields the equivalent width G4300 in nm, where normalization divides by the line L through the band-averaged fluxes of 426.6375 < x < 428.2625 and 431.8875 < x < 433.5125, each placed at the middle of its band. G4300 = 0.59 nm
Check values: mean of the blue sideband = 51.6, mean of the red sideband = 56.4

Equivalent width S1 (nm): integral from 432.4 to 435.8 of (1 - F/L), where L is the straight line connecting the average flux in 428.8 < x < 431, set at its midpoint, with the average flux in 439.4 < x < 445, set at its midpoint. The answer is -0.30 nm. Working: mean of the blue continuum 43.4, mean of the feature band 54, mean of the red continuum 62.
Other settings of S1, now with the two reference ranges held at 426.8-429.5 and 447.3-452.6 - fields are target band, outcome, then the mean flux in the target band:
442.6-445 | -0.043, 64.9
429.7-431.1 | 0.254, 41.6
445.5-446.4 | 0.078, 60.1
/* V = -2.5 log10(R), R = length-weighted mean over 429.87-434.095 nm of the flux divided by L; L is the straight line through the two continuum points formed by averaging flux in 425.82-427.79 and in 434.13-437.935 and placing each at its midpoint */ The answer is 0.10 mag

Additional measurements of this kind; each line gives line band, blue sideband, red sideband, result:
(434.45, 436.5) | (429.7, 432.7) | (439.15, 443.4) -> -0.055 mag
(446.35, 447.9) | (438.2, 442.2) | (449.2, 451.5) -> 0.040 mag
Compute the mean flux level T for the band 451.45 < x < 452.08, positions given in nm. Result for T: 70.1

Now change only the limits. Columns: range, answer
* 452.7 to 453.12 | 70.9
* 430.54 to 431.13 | 43.9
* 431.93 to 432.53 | 58.4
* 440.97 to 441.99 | 59.5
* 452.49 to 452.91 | 67.3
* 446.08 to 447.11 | 60.6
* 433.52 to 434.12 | 50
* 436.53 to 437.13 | 59.3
